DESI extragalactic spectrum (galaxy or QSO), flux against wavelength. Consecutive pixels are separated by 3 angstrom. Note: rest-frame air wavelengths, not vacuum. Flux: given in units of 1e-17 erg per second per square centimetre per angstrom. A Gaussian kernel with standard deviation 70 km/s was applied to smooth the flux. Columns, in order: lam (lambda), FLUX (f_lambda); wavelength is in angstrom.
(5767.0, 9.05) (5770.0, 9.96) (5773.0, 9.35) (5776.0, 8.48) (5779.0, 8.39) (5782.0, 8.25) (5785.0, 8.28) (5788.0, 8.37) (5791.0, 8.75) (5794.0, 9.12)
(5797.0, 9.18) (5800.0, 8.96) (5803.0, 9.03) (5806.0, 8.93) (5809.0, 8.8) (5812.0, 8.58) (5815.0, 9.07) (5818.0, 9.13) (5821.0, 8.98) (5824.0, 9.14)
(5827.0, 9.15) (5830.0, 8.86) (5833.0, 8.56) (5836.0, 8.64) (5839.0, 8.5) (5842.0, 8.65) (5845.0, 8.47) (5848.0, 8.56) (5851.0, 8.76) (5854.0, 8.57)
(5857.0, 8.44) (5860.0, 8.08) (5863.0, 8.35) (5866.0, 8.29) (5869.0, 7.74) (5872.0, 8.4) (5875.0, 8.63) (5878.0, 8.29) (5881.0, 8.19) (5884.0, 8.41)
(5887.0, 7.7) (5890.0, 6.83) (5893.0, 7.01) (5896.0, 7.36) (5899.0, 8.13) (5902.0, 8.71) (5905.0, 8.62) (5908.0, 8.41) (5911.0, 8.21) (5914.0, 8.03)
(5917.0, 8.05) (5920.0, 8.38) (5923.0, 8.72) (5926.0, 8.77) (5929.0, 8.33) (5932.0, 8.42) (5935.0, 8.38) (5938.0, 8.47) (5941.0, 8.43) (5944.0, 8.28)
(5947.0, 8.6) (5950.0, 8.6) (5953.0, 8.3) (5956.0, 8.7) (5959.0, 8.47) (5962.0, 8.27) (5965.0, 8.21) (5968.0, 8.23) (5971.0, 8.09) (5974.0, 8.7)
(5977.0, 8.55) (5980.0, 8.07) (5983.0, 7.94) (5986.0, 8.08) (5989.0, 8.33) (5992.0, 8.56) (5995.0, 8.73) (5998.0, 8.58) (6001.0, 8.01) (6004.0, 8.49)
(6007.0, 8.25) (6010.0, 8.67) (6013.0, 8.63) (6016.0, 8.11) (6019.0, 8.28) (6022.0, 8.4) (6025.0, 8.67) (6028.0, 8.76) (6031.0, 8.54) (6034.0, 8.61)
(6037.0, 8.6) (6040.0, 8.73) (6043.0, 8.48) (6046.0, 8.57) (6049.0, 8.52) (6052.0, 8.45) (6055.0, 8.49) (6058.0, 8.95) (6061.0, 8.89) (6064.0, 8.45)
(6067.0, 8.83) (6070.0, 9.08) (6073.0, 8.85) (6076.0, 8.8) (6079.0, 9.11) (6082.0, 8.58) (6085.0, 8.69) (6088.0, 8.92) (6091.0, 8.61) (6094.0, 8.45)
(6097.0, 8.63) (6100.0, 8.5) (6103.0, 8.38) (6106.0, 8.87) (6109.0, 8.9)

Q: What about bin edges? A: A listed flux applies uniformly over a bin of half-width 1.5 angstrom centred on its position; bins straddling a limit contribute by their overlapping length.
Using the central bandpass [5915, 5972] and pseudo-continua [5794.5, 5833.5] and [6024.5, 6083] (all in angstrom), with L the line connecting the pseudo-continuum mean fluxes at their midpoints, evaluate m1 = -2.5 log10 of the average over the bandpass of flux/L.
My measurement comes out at 0.05 mag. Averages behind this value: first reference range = 8.97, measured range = 8.4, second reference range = 8.7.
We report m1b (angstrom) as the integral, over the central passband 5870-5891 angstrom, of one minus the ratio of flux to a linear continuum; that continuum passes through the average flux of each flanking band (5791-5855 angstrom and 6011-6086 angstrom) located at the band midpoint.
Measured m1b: 1.68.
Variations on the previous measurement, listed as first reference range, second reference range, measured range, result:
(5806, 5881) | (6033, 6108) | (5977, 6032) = 1.68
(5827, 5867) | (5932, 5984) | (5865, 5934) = 2.49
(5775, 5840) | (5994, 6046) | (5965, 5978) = 0.31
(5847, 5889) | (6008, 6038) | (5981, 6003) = 0.41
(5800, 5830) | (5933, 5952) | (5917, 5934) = 0.09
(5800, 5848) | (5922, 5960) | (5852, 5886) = 1.54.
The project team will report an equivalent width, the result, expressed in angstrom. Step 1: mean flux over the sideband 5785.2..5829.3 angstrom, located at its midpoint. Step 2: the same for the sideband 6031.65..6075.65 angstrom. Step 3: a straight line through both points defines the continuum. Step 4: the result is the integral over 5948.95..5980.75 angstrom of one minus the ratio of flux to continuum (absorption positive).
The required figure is 1.4 angstrom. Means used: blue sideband 8.92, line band 8.39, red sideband 8.68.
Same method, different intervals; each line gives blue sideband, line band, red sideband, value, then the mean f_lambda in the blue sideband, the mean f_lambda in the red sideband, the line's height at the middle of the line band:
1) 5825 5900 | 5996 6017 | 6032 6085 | 0.4 angstrom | 8.27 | 8.7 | 8.59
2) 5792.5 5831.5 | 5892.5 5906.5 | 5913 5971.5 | 0.9 angstrom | 8.99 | 8.39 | 8.59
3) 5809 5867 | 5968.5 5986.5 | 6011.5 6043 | 0.7 angstrom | 8.68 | 8.53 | 8.57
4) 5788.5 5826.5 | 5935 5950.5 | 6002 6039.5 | 0.4 angstrom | 8.96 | 8.5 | 8.67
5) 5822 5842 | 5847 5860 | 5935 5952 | 0.3 angstrom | 8.8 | 8.46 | 8.74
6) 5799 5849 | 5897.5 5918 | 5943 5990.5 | 0.5 angstrom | 8.83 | 8.34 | 8.54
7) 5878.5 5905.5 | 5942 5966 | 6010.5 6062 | -0.8 angstrom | 7.87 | 8.57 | 8.17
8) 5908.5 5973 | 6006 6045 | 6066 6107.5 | 0.3 angstrom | 8.38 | 8.73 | 8.59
